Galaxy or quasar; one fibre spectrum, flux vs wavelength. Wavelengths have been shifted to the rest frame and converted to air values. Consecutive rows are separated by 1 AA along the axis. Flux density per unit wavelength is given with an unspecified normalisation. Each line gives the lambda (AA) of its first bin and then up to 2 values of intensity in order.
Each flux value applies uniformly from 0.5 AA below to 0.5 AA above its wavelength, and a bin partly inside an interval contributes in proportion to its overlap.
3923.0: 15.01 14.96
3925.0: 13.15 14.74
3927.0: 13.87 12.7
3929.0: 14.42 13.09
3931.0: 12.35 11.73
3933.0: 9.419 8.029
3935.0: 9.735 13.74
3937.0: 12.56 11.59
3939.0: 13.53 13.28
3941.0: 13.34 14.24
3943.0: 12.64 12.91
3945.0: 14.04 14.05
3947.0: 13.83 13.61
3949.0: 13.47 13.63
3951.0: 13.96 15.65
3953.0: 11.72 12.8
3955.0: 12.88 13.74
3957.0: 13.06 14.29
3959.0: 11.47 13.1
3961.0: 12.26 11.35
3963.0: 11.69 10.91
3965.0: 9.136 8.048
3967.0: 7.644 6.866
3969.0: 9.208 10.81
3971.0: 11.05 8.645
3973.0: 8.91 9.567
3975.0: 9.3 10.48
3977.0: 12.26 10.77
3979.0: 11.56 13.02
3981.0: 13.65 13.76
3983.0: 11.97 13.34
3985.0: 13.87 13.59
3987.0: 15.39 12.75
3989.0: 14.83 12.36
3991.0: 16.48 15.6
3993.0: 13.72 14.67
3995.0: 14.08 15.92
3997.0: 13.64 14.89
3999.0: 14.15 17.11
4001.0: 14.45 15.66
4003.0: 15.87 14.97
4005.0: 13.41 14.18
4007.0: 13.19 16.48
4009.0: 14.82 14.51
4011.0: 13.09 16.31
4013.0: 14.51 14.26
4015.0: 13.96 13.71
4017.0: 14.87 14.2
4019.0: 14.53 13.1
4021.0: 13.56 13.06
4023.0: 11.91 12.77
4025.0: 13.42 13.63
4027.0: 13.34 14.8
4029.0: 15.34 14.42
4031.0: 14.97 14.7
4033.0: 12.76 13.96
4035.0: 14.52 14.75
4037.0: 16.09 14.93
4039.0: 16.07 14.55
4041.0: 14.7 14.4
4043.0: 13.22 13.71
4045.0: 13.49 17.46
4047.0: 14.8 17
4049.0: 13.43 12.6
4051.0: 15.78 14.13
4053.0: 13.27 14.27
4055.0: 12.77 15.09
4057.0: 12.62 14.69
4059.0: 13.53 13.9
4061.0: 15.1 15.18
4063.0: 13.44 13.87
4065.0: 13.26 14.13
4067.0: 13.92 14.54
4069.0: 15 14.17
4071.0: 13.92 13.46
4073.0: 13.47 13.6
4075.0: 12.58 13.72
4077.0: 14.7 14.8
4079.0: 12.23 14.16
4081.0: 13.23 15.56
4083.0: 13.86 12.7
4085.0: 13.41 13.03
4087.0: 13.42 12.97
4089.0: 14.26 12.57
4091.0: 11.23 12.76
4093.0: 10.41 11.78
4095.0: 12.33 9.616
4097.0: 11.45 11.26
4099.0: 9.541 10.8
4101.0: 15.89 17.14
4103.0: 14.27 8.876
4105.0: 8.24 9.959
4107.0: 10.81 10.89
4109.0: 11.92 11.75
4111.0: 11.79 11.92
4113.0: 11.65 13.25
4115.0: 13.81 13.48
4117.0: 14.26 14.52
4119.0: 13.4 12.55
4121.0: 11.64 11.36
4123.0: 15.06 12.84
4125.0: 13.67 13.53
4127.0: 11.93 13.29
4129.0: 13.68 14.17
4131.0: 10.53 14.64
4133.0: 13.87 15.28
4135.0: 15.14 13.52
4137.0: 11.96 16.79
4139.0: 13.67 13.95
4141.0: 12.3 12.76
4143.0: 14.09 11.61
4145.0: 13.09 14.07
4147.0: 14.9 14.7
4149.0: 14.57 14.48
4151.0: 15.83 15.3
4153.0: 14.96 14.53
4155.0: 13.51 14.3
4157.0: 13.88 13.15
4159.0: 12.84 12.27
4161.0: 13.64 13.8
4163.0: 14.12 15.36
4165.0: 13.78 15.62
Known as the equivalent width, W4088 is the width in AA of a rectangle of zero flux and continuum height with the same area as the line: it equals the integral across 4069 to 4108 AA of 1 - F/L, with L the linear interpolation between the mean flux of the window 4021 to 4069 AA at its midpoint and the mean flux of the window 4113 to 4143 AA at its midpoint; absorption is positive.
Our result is 3.2 AA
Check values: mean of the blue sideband 14.2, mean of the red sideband 13.5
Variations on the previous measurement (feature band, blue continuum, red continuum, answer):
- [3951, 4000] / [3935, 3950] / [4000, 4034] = 4.7 AA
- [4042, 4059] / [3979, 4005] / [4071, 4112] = -1.3 AA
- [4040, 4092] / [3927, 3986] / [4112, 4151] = -3.9 AA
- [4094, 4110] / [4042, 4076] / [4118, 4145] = 2.5 AA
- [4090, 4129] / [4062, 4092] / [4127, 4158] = 4.3 AA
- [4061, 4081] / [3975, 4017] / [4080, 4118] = -1.7 AA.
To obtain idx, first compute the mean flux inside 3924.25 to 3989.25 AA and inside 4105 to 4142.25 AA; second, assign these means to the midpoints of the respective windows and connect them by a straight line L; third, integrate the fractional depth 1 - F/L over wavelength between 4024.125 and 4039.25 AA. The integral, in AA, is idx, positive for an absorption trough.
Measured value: -2.3 AA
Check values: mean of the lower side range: 12.2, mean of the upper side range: 13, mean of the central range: 14.4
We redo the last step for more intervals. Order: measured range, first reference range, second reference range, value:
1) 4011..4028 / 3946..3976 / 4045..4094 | -1.46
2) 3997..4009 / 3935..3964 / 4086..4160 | -1.69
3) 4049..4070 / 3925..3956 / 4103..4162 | -1.52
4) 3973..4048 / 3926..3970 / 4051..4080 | -4.92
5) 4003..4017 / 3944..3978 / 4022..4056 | -1.25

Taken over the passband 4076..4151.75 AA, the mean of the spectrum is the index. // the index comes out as 13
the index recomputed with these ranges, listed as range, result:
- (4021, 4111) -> 13.5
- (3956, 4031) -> 13.1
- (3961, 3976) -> 9.63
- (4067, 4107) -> 12.8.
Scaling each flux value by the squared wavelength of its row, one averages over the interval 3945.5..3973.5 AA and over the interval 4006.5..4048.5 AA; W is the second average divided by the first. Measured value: 1.3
